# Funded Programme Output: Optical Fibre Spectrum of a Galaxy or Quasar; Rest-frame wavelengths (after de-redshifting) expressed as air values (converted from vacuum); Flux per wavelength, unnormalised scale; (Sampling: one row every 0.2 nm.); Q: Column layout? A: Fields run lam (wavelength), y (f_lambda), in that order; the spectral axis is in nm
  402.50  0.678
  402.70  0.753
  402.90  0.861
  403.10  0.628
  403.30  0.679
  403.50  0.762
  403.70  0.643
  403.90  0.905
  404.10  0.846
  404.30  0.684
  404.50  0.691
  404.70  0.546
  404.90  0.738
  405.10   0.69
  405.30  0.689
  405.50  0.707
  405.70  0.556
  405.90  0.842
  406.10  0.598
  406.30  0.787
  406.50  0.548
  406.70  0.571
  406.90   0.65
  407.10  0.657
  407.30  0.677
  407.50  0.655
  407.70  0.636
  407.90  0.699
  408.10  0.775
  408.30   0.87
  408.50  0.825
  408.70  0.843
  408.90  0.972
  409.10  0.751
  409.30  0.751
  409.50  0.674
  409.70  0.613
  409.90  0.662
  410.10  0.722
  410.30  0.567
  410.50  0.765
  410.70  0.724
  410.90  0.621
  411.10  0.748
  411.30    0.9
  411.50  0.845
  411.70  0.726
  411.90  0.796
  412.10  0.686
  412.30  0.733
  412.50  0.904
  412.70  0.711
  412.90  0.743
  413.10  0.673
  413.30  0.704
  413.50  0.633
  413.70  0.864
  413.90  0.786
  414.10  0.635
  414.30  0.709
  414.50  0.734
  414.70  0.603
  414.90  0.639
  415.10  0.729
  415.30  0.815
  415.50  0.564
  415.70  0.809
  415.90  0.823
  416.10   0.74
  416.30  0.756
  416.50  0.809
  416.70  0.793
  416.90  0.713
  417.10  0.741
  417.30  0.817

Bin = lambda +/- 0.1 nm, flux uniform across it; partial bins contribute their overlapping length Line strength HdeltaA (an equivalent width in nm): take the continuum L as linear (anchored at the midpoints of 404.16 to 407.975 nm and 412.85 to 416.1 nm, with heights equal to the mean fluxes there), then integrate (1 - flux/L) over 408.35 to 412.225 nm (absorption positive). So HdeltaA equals -0.32 nm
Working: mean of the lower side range 0.666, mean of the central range 0.748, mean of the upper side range 0.717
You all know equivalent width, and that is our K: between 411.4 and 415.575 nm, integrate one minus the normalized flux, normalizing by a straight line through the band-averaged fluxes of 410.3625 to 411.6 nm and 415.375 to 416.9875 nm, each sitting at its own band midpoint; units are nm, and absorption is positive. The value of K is 0.17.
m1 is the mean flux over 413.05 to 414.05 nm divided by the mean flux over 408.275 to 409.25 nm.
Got 0.9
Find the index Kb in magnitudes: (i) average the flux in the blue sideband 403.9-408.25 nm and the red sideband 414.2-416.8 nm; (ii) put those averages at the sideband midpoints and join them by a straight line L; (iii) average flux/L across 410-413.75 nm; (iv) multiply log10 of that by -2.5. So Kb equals -0.036 mag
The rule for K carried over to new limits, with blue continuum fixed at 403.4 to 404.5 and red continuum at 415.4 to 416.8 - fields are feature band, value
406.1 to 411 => 0.34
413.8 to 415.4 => 0.11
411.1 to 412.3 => -0.04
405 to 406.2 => 0.13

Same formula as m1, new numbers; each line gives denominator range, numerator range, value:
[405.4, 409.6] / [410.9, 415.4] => 1.03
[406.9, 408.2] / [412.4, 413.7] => 1.08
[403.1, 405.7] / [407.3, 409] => 1.10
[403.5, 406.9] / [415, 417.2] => 1.09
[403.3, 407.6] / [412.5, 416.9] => 1.06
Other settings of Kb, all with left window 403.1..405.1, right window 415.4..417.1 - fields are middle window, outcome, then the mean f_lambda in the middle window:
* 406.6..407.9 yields 0.13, 0.645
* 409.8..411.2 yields 0.07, 0.687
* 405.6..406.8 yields 0.11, 0.65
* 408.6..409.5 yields -0.12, 0.812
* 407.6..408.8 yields -0.07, 0.775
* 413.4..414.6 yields 0.03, 0.727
